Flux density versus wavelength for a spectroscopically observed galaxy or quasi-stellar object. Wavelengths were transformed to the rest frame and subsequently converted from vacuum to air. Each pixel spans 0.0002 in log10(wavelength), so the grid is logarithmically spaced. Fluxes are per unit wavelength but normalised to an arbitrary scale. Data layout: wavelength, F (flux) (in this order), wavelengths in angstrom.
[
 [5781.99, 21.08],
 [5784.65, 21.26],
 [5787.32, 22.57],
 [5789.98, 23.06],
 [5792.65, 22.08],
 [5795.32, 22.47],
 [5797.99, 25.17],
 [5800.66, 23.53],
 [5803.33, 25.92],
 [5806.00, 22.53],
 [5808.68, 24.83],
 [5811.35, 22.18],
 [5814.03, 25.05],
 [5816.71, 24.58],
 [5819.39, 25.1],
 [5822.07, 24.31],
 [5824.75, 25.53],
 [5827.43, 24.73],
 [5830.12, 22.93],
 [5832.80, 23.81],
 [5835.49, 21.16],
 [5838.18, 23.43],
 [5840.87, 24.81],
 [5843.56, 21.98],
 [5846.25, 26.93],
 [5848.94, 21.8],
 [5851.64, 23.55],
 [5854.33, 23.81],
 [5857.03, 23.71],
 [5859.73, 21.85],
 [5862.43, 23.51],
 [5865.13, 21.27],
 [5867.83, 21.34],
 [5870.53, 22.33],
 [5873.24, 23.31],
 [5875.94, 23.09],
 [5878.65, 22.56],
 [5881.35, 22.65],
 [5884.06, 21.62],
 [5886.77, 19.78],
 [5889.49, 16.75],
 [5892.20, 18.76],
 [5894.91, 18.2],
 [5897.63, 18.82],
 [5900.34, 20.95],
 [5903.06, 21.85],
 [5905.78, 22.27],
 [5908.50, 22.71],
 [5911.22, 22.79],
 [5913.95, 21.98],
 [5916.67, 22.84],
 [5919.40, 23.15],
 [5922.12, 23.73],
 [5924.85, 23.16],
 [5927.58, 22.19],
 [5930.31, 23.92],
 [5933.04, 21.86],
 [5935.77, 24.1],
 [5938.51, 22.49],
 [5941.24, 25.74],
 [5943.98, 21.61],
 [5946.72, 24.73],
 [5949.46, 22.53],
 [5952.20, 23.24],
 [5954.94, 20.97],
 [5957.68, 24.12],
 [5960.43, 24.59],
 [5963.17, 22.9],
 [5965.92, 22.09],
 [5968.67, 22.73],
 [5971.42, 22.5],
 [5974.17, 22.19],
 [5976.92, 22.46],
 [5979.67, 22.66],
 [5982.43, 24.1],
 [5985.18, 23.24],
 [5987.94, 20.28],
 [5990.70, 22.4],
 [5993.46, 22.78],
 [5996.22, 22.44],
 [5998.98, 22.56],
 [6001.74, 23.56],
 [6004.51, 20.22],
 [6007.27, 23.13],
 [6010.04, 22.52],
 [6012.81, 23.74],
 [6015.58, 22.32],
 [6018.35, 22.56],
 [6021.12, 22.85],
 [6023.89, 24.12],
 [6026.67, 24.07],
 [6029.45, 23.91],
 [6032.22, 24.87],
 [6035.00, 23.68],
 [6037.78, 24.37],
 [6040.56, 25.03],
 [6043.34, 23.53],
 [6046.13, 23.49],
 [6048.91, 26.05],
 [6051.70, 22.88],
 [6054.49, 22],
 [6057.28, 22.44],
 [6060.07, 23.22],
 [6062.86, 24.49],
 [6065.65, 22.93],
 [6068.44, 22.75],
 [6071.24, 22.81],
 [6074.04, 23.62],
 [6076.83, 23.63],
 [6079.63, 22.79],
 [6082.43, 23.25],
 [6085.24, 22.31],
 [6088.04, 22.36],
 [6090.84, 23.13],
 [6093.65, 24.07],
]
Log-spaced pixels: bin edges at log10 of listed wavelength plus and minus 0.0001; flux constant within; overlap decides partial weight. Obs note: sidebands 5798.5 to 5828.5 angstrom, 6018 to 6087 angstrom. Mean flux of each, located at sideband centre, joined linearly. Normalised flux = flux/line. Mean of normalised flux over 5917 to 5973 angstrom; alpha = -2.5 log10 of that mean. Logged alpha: 0.04 mag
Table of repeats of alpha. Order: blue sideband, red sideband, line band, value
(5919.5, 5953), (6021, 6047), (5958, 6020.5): 0.048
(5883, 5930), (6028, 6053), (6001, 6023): 0.046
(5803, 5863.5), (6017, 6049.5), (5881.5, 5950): 0.091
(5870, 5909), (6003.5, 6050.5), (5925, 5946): -0.064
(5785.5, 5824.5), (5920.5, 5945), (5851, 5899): 0.099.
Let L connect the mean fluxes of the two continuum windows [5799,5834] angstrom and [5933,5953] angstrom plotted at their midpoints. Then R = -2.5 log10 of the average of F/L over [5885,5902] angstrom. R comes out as 0.241 mag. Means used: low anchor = 24.2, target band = 19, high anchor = 23.4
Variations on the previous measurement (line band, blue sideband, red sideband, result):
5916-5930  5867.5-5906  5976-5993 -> -0.08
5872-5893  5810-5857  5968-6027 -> 0.12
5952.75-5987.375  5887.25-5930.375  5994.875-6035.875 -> -0.02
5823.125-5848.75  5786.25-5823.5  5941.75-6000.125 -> -0.01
